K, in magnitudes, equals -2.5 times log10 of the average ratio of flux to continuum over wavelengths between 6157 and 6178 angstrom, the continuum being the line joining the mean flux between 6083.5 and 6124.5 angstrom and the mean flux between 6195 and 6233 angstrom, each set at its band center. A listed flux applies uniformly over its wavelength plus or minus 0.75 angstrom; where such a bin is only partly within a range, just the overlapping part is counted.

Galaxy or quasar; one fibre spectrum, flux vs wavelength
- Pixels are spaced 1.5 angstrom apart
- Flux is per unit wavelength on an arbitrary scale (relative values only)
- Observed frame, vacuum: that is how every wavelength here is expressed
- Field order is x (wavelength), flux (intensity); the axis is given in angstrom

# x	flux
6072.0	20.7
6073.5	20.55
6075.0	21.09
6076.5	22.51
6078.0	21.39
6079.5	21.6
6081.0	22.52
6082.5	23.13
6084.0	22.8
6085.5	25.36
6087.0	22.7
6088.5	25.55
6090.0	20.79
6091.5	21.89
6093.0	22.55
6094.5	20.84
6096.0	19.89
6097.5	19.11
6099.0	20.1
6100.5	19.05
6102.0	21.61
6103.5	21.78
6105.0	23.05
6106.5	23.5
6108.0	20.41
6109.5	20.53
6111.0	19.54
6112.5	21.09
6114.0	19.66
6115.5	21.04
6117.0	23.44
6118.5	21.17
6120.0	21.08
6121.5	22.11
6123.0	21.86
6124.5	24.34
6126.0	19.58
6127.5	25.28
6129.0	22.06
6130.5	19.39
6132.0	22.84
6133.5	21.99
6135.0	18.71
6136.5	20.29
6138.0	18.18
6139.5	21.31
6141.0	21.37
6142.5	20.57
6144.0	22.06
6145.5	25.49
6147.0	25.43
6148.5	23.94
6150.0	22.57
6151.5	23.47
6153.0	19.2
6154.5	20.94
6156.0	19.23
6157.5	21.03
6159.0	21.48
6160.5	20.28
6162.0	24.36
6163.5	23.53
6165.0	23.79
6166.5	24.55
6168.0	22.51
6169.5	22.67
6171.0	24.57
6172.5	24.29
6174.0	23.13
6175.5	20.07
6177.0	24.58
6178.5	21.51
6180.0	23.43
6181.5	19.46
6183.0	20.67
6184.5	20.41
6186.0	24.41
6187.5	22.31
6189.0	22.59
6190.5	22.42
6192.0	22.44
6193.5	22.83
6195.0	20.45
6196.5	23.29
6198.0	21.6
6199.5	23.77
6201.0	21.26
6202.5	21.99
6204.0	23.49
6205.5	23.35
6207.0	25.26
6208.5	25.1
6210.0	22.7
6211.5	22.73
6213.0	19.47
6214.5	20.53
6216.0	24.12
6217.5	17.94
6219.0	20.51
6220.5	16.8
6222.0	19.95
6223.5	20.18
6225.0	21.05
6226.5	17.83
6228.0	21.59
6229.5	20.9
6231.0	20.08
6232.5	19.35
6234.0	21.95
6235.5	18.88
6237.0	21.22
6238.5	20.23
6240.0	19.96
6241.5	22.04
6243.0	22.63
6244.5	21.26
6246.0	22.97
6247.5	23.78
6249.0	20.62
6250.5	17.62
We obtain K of -0.07 mag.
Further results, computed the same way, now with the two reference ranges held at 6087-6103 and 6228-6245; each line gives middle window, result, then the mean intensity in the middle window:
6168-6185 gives -0.066 mag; 22.3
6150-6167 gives -0.048 mag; 22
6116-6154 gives -0.040 mag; 21.9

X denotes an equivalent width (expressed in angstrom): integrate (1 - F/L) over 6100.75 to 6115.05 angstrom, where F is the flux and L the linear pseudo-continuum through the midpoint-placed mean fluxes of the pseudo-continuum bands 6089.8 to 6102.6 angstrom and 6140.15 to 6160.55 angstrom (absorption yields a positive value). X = -0.2 angstrom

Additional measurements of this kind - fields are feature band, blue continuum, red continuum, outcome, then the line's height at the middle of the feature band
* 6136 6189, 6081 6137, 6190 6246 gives -1.7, 21.5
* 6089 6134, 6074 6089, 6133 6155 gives 1.7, 22.3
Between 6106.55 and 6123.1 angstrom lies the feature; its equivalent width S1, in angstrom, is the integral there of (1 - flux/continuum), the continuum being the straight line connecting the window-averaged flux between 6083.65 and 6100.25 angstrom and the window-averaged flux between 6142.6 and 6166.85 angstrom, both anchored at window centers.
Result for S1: 0.7 angstrom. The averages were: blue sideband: 21.9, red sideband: 22.5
